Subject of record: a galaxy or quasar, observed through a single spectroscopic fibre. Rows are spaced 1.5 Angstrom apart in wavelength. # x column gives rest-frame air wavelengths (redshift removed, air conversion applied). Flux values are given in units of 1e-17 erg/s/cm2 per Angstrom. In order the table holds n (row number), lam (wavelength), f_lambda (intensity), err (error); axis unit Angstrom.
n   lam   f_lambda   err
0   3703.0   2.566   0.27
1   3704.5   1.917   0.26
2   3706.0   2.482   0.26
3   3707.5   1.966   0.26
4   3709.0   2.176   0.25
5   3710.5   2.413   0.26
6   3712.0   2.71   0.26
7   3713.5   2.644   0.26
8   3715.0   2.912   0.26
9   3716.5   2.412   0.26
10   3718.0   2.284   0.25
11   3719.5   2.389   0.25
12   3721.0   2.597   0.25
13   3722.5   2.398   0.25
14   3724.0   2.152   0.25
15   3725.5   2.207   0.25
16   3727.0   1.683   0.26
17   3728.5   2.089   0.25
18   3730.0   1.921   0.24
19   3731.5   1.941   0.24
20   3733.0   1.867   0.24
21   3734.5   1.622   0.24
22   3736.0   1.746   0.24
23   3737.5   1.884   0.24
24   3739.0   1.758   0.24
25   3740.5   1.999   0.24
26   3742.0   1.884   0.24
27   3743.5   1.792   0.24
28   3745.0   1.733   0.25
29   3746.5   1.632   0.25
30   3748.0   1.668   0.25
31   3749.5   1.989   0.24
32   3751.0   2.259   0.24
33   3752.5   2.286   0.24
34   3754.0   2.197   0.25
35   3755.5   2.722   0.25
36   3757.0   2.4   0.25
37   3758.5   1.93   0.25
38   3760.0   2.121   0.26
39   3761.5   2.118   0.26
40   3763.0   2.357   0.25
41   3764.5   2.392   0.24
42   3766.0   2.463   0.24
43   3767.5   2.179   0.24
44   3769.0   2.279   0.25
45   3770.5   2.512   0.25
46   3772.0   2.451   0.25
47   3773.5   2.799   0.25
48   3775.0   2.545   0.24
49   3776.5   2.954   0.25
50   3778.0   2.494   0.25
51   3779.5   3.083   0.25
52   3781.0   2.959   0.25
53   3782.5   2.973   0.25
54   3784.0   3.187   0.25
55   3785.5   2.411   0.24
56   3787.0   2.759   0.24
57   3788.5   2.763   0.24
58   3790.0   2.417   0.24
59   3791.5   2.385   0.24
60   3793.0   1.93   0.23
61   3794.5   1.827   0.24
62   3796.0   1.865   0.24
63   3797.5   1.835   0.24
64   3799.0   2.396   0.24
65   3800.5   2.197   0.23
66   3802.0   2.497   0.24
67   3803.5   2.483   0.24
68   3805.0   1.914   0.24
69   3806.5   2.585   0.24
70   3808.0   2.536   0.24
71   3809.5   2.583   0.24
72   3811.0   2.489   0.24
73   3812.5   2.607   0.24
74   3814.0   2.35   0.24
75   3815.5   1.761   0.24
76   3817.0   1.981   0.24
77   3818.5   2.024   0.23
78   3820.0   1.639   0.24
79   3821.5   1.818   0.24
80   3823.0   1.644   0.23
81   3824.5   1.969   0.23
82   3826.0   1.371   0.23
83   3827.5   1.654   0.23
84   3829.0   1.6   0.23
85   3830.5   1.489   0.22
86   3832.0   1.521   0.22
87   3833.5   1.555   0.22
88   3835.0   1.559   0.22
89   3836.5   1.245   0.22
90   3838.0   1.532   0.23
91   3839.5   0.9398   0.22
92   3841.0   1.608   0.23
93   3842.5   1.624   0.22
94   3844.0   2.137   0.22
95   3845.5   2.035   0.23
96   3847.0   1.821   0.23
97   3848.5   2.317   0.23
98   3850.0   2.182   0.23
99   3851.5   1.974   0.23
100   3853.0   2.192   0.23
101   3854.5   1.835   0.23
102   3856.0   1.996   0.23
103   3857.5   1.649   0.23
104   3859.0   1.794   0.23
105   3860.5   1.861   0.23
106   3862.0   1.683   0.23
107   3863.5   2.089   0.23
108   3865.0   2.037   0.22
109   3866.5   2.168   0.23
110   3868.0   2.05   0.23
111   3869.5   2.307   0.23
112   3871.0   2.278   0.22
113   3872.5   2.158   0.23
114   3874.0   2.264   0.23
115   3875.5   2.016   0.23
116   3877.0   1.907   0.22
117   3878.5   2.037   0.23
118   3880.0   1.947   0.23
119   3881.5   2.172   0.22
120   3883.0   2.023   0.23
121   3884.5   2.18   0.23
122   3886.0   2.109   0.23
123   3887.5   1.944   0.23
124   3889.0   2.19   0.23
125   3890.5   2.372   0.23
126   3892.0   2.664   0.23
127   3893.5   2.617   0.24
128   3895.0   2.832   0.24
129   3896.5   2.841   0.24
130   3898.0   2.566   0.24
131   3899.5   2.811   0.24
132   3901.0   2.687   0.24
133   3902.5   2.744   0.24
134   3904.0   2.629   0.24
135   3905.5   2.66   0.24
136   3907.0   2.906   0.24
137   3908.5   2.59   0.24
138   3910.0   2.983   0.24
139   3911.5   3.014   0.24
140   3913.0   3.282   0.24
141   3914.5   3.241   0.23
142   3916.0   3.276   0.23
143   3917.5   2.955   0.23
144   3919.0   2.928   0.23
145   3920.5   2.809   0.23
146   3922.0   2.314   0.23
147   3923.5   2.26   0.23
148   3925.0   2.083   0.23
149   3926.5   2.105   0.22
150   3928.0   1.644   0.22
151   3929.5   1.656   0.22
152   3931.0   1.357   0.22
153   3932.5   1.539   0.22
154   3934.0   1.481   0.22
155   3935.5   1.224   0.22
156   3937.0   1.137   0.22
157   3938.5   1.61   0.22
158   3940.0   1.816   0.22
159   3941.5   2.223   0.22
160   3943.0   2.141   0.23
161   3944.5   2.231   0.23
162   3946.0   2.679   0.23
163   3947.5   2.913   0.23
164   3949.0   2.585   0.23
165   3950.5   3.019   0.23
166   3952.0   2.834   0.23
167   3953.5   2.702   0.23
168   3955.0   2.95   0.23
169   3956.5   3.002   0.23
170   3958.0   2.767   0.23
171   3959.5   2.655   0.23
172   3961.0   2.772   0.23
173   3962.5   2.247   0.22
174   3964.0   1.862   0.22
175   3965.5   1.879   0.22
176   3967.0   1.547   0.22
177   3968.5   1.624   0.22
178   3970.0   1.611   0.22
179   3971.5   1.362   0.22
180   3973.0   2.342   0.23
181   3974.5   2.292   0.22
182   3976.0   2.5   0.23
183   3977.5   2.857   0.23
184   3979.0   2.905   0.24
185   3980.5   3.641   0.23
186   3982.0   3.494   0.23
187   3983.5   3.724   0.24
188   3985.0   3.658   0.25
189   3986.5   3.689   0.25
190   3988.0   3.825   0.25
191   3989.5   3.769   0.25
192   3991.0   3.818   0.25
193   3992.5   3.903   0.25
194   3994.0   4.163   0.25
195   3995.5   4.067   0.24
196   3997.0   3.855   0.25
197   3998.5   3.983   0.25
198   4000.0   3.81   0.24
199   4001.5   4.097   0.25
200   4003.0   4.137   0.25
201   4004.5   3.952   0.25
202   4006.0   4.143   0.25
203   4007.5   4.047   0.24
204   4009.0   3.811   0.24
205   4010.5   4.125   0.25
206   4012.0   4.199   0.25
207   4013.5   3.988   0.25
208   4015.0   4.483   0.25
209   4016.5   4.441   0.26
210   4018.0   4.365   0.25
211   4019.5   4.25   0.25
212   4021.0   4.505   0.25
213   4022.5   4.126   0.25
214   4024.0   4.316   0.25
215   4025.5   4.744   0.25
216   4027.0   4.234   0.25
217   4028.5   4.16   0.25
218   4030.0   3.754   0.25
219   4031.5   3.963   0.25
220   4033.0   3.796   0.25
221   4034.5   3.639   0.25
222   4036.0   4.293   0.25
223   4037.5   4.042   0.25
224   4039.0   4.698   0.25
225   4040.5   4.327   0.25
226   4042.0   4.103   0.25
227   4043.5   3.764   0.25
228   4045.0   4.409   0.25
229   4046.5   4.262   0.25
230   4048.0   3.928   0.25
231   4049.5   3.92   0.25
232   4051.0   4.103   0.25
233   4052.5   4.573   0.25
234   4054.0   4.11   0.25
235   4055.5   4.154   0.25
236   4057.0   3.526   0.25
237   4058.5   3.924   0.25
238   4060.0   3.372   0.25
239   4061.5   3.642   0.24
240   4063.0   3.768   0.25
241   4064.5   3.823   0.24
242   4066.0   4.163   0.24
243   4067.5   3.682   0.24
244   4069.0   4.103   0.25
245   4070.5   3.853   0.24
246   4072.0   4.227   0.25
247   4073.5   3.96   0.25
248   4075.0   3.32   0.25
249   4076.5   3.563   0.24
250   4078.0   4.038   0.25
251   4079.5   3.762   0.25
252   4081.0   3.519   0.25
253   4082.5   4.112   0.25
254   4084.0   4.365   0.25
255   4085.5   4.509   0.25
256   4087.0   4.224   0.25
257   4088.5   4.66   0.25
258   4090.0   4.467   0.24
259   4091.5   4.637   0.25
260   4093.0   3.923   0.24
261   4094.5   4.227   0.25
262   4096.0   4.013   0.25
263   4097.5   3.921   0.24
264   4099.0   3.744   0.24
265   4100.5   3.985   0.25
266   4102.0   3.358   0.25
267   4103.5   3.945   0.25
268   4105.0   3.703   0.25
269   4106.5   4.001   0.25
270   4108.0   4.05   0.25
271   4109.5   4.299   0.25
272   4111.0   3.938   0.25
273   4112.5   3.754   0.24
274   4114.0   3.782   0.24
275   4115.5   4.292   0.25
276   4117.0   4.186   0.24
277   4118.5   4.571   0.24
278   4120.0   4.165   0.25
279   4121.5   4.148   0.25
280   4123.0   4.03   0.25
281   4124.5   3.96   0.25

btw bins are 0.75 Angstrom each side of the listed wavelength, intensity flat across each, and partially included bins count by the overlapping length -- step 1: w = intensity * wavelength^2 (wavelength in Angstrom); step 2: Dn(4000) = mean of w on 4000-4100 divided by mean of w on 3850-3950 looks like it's 1.94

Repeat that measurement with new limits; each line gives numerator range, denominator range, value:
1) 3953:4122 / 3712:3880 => 2.01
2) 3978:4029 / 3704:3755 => 2.19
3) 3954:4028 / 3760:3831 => 1.67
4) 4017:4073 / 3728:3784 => 2.11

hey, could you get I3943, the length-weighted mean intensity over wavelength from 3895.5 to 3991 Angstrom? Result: 2.54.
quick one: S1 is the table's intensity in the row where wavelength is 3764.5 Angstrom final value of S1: 2.392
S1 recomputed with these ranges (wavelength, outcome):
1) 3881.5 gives 2.172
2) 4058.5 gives 3.924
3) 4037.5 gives 4.042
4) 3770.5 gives 2.512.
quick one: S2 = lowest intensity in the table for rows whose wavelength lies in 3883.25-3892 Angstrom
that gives 1.944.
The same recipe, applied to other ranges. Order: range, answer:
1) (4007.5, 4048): 3.639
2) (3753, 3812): 1.827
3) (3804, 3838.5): 1.245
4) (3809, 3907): 0.9398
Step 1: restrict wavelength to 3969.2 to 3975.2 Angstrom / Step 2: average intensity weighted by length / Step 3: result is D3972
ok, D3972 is 1.9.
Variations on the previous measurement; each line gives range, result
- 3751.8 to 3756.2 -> 2.4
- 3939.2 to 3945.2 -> 2.1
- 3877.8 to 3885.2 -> 2.07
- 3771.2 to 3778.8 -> 2.65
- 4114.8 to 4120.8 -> 4.3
